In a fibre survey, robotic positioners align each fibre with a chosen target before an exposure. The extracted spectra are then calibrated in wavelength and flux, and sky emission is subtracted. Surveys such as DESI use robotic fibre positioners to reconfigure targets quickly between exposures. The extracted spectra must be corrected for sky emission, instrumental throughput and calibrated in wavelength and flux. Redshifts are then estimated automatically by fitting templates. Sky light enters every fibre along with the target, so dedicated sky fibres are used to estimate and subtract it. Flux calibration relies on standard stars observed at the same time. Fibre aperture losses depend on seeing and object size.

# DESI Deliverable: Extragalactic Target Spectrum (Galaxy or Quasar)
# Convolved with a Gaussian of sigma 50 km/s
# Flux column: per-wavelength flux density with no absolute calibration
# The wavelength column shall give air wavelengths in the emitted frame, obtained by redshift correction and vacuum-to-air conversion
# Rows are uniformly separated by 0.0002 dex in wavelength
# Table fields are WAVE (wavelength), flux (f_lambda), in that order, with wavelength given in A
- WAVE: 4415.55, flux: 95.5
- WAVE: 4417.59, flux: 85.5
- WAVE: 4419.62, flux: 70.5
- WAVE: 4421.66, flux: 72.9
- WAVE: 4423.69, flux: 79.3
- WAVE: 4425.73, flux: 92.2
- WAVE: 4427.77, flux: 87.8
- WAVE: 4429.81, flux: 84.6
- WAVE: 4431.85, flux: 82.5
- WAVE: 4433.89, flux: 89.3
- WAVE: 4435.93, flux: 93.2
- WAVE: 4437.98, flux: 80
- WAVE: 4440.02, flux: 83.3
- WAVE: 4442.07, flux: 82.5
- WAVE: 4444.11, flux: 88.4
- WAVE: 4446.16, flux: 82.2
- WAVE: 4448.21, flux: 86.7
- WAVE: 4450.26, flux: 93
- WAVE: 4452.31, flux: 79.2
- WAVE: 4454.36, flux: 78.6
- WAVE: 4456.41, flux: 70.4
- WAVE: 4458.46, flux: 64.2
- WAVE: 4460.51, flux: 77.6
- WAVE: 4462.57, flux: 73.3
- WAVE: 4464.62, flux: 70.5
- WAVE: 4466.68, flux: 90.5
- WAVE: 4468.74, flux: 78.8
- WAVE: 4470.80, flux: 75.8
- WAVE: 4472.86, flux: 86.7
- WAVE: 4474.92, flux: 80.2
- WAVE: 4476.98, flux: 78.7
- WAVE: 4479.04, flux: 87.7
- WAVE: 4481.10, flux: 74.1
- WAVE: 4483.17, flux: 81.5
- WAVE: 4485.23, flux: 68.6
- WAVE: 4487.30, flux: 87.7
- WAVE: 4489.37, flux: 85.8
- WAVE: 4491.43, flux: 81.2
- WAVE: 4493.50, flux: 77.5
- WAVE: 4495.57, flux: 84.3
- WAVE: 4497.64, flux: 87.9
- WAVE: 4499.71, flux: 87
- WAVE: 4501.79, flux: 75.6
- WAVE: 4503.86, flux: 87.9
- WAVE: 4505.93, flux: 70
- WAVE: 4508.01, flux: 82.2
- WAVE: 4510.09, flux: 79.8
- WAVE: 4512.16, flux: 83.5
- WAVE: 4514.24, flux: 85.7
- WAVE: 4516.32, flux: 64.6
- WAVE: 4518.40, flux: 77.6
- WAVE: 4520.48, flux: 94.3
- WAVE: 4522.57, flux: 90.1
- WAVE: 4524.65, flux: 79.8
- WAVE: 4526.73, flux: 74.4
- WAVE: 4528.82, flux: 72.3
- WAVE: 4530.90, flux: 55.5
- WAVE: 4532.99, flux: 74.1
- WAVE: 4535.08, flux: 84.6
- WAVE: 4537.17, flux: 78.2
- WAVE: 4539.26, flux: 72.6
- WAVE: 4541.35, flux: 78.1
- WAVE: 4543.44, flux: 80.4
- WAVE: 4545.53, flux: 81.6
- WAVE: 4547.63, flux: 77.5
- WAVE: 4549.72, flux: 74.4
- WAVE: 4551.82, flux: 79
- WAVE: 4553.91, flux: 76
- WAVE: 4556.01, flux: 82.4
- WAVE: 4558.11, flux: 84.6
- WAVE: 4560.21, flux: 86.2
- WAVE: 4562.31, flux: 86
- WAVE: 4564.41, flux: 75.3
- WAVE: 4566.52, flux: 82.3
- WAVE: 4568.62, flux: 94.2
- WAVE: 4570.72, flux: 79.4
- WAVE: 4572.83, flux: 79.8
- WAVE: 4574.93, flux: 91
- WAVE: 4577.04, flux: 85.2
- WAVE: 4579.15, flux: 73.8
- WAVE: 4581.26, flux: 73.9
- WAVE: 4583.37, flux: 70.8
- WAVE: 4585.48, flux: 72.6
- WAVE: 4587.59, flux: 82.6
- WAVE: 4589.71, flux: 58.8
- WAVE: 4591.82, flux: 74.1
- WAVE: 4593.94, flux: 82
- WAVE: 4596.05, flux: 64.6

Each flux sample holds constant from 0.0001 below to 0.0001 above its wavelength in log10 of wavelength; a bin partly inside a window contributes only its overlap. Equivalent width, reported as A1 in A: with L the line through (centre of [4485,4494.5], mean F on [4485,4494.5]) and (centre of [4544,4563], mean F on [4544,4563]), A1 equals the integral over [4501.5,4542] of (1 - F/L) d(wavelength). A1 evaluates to 1.4 A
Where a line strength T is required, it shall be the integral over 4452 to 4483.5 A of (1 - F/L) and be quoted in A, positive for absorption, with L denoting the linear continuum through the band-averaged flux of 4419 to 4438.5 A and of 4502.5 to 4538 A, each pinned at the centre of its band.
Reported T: 1.3 A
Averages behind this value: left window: 83.6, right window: 78.5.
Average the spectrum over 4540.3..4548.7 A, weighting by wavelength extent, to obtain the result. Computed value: 79.4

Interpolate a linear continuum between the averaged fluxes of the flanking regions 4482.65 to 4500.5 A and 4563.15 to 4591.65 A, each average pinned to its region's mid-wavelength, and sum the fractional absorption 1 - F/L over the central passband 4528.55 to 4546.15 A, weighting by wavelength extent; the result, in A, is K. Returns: 1.1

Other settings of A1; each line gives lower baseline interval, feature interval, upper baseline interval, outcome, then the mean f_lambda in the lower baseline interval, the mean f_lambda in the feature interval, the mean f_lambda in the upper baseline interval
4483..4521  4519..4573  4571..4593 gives -0.89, 81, 79.7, 76.4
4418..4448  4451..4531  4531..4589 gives 2.27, 83.6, 79.3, 79.3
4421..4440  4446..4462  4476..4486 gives 0.63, 84.8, 78.6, 78.4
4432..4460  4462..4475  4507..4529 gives 0.36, 82.3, 79.5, 80.7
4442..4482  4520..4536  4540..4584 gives 0.57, 79.9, 77.5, 80.6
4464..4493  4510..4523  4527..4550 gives -0.80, 80.6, 82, 75.4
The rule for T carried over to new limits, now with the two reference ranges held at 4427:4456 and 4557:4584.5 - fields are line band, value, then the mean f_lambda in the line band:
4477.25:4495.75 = 0.7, 80.7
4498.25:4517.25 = 0.8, 79.9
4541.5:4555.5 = 0.7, 78.3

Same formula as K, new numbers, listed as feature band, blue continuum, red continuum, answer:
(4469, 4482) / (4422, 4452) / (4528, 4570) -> 0.4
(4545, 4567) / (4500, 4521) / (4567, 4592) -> -0.4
